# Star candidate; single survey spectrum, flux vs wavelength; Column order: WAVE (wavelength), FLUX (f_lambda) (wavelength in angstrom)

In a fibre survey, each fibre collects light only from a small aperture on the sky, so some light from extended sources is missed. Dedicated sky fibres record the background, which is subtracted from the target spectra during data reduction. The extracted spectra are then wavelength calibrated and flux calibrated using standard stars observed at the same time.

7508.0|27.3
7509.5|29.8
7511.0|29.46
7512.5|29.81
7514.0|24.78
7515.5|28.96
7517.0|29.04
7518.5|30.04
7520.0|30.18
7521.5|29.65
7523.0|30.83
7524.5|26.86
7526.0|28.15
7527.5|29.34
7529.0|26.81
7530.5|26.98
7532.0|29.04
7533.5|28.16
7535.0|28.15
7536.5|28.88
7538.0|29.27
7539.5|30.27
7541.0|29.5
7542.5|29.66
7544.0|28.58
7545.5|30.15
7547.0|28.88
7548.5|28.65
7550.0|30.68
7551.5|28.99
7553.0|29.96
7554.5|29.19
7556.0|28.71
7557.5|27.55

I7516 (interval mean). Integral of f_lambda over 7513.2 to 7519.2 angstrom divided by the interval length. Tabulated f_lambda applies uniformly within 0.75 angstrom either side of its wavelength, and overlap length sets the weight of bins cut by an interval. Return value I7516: 28.2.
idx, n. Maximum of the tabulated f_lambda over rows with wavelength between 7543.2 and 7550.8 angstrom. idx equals 30.68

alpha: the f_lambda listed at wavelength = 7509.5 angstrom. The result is 29.8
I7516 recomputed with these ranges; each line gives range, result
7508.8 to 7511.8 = 29.6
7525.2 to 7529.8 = 28.1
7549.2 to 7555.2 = 29.7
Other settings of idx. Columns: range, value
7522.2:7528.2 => 30.83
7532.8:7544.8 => 30.27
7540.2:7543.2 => 29.66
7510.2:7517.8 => 29.81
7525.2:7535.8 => 29.34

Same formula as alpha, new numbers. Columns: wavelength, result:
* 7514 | 24.78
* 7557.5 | 27.55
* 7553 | 29.96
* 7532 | 29.04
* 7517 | 29.04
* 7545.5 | 30.15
